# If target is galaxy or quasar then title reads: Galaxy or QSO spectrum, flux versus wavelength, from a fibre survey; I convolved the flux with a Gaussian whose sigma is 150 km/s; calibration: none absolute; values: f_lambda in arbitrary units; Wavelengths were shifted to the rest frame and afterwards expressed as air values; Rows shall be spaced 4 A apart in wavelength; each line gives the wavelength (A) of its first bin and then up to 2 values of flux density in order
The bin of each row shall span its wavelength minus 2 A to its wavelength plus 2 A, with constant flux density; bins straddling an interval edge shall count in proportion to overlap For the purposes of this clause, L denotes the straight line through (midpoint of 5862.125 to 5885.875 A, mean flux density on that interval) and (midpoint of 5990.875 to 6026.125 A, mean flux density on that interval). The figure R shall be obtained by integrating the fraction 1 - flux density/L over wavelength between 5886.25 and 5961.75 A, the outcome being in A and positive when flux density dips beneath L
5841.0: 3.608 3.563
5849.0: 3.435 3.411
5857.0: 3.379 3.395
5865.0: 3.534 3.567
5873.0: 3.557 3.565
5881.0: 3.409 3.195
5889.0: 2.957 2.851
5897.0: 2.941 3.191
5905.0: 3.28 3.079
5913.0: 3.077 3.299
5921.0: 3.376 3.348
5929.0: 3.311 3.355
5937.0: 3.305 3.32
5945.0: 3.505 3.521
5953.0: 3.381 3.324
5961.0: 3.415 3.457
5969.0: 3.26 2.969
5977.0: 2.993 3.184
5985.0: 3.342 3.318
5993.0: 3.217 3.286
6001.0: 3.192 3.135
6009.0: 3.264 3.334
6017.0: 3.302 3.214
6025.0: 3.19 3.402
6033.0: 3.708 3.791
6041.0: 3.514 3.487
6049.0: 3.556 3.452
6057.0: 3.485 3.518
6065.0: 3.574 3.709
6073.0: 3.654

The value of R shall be 3.1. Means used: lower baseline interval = 3.48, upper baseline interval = 3.24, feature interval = 3.25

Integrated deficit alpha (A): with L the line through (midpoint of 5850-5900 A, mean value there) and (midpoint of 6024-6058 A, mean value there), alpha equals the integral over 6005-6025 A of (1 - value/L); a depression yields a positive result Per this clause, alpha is 1.3 A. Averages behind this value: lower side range 3.31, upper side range 3.52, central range 3.26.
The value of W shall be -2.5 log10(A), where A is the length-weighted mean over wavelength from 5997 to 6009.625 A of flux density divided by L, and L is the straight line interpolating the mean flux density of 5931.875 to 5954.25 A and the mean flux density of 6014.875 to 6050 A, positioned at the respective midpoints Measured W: 0.08 mag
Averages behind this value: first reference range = 3.4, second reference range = 3.46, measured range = 3.2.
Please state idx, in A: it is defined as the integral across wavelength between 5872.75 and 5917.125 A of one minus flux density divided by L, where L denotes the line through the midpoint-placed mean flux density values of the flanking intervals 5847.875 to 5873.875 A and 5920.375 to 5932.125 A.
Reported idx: 2.87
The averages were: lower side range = 3.47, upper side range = 3.34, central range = 3.18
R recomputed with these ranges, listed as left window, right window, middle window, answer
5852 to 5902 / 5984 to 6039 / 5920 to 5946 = -0.3 A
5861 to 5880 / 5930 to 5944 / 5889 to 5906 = 2.0 A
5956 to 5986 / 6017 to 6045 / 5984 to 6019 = 0.9 A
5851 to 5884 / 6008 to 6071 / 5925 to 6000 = 3.6 A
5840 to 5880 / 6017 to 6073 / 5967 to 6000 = 2.9 A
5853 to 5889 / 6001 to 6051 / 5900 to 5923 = 1.3 A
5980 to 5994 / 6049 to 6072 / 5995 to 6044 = 0.5 A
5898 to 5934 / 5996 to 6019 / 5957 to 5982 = 0.2 A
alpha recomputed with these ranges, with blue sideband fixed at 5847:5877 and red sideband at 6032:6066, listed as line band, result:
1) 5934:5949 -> 0.5 A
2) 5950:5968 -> 0.6 A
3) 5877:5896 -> 1.9 A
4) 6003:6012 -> 0.8 A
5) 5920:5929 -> 0.4 A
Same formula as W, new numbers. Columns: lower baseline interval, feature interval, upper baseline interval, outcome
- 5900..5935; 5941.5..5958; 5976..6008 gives -0.061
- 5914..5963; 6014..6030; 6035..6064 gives 0.073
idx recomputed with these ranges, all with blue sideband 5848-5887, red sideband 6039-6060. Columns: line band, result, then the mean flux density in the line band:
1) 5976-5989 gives 1.0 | 3.21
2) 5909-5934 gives 1.3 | 3.27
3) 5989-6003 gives 1.0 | 3.24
